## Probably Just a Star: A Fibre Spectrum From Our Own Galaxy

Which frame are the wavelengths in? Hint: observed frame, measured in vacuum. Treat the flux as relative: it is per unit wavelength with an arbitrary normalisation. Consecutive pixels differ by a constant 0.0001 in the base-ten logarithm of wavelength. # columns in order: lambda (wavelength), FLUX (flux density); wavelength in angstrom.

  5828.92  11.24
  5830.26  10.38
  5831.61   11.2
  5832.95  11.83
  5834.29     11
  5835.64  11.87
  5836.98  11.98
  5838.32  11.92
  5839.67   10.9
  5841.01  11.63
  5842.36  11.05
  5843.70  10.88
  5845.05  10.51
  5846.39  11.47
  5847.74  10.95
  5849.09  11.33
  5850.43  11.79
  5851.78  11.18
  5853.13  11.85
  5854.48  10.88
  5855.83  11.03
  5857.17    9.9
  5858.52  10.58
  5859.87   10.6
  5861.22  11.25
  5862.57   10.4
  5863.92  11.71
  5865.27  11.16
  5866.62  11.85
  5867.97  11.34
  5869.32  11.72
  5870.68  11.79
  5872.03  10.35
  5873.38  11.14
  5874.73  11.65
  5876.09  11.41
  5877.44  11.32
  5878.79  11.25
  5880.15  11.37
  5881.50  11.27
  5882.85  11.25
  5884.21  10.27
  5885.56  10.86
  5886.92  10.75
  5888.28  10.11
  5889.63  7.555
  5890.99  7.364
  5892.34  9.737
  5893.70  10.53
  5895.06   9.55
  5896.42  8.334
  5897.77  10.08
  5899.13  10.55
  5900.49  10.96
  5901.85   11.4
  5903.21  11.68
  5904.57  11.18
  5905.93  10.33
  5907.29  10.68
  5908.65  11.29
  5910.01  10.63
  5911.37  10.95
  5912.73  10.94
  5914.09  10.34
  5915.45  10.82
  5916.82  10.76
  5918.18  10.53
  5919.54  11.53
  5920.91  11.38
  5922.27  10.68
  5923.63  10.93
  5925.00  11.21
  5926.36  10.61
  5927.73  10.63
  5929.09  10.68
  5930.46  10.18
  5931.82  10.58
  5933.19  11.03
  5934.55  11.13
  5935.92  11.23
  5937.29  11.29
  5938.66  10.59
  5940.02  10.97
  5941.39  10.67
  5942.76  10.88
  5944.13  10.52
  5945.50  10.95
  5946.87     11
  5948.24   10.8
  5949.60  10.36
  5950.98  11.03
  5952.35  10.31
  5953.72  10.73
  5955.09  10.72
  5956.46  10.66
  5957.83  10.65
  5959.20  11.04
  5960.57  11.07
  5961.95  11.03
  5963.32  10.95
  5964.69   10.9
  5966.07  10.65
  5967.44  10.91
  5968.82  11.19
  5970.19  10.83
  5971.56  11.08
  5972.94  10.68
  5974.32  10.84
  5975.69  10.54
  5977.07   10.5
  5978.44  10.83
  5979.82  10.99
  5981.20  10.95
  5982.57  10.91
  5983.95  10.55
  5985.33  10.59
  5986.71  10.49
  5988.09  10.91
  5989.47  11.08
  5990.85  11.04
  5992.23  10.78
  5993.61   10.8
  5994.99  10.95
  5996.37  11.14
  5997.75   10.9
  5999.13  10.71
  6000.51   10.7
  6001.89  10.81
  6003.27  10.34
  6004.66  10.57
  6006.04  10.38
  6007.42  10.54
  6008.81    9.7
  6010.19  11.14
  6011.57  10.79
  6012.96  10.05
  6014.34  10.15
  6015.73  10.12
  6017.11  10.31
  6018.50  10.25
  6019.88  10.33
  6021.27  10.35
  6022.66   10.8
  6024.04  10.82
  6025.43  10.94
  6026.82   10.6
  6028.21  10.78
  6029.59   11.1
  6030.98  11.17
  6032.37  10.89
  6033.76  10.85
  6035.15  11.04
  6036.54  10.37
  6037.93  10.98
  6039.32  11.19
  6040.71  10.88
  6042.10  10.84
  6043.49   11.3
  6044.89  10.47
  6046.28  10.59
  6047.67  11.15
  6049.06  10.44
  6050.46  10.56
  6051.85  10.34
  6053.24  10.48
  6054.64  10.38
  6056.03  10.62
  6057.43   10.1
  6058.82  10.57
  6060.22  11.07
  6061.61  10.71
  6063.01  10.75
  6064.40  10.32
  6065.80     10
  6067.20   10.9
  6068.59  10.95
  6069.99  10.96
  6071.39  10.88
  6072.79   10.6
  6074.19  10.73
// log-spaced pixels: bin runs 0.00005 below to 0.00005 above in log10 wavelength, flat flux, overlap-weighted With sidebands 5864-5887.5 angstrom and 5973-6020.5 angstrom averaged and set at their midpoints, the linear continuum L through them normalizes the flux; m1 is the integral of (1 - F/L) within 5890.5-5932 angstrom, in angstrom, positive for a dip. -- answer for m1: 1.8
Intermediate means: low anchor 11.2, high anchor 10.6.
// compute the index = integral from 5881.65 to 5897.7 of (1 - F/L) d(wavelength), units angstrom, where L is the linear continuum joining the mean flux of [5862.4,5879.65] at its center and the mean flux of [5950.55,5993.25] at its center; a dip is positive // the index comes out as 2.16 angstrom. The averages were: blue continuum 11.3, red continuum 10.8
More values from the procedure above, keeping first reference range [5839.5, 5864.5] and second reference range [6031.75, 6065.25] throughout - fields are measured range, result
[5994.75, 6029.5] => 0.6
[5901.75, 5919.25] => 0.1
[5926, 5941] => 0.1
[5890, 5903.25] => 1.3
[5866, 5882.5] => -0.5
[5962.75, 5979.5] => 0.0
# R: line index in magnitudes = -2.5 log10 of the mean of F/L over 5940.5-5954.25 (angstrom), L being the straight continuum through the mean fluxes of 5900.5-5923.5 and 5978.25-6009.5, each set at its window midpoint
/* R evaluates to 0.01 mag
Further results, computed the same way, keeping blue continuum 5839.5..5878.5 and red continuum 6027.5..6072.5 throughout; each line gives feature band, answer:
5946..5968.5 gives 0.014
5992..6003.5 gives 0.004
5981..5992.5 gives 0.007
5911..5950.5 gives 0.017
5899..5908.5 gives 0.006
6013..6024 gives 0.047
